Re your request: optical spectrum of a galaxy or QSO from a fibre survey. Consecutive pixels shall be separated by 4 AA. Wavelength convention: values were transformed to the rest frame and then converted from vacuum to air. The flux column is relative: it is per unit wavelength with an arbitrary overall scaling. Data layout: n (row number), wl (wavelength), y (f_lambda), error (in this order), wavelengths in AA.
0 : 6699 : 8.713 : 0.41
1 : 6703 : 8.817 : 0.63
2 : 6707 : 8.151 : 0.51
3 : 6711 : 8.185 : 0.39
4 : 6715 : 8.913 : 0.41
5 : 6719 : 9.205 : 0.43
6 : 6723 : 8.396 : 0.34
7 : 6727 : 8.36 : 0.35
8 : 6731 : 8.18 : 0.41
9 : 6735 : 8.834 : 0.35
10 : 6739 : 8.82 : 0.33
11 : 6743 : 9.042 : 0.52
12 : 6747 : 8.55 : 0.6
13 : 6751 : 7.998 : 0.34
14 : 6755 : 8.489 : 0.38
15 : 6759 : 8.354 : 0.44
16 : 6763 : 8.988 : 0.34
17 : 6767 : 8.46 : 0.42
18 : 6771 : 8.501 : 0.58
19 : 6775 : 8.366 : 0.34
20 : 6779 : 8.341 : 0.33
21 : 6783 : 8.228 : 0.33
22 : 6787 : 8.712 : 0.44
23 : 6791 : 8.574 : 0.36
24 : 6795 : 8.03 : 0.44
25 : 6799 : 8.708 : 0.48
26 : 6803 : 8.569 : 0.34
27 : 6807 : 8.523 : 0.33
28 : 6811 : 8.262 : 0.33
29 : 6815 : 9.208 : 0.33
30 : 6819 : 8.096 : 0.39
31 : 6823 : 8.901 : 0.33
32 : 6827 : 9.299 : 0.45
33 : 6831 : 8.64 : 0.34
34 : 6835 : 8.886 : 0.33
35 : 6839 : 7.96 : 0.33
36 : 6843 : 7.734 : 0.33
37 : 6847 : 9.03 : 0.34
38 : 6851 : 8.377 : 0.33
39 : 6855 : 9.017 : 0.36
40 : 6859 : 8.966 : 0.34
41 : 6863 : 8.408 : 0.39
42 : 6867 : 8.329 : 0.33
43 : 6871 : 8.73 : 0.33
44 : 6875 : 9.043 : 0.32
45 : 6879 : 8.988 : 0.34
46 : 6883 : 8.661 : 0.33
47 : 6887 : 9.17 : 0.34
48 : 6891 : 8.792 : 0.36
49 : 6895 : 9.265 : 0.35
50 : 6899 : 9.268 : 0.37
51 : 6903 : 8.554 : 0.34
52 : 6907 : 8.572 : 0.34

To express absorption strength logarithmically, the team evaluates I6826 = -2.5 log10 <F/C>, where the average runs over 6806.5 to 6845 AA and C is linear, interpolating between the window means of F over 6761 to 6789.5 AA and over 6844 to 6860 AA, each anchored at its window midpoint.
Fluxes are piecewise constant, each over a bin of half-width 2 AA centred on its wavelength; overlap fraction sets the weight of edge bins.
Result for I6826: 0.02 mag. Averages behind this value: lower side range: 8.51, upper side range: 8.77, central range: 8.55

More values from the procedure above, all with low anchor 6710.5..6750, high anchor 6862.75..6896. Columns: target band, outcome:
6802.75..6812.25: 0.04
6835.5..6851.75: 0.06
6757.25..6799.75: 0.03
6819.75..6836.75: -0.01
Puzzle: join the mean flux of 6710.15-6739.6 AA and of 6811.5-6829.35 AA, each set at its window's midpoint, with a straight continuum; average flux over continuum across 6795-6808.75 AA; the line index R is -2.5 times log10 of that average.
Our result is 0.03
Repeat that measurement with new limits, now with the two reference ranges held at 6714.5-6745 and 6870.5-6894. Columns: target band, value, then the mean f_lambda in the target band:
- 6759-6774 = 0.021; 8.59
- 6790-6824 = 0.036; 8.53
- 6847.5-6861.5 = 0.010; 8.8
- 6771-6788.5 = 0.046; 8.41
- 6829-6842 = 0.053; 8.44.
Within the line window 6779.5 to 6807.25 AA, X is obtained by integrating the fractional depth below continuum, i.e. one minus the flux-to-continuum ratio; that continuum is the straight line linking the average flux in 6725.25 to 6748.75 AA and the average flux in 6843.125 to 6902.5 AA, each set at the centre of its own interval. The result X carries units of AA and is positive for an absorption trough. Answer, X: 0.8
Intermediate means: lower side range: 8.63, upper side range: 8.82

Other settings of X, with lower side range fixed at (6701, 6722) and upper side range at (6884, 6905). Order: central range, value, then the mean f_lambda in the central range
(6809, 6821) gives 0.4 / 8.52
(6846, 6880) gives 0.7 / 8.75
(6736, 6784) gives 1.2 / 8.52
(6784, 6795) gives 0.4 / 8.49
